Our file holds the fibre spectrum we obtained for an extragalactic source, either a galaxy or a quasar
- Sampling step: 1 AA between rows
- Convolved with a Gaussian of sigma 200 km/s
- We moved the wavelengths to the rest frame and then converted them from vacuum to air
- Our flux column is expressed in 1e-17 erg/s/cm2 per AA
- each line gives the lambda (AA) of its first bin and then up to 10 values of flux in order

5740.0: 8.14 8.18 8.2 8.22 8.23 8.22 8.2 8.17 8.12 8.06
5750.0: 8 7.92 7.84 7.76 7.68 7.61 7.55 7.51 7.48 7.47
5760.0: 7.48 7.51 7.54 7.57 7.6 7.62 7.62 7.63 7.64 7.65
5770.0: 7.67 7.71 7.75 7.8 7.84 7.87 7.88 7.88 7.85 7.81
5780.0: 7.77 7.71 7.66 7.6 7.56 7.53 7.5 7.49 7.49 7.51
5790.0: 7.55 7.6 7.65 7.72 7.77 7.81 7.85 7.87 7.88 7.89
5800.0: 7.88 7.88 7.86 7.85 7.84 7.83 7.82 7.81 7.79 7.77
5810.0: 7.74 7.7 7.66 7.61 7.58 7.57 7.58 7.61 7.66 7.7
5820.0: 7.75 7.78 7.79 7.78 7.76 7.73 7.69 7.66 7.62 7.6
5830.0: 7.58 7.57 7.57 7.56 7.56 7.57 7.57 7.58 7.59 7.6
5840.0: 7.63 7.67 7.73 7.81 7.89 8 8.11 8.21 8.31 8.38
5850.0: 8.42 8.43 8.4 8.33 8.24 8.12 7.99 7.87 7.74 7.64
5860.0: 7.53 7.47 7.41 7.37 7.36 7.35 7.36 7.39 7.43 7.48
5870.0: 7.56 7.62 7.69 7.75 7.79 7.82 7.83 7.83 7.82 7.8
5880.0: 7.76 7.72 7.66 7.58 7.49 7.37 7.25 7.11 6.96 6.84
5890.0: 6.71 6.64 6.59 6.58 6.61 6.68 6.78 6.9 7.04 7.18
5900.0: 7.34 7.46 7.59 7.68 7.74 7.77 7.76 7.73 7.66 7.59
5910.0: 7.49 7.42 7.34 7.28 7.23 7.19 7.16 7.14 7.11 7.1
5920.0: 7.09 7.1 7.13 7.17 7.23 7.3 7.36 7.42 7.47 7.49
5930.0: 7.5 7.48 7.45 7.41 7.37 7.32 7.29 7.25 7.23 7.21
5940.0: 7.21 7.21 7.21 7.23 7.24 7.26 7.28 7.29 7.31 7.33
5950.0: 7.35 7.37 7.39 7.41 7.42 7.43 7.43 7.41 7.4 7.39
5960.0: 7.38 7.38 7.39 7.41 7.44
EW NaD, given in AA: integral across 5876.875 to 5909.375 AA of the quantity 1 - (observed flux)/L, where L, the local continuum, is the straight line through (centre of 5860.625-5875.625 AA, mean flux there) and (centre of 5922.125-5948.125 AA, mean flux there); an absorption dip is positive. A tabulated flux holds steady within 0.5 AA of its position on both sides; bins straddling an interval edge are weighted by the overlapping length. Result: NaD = 0.6 AA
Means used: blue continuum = 7.53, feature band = 7.3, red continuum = 7.31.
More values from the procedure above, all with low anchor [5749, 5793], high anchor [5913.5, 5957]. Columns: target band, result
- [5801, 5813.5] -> -0.3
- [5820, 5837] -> -0.3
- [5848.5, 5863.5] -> -1.0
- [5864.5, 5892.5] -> -0.1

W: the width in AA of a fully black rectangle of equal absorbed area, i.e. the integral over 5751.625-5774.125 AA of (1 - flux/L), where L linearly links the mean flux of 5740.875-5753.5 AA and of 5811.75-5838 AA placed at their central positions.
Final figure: 1.0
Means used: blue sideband 8.08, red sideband 7.64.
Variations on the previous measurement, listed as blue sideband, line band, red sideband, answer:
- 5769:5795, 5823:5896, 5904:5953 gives -1.0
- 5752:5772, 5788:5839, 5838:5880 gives 0.1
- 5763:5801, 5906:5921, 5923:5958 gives 0.1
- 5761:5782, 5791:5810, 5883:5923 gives -0.5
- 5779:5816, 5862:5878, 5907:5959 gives -0.2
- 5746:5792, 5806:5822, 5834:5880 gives 0.1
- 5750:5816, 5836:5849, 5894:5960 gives -0.5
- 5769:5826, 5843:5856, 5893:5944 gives -1.2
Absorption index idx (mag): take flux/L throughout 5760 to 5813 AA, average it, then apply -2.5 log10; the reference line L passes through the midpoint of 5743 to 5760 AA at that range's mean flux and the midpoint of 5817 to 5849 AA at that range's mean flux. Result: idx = 0.01 mag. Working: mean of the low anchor 7.86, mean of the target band 7.71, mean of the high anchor 7.74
